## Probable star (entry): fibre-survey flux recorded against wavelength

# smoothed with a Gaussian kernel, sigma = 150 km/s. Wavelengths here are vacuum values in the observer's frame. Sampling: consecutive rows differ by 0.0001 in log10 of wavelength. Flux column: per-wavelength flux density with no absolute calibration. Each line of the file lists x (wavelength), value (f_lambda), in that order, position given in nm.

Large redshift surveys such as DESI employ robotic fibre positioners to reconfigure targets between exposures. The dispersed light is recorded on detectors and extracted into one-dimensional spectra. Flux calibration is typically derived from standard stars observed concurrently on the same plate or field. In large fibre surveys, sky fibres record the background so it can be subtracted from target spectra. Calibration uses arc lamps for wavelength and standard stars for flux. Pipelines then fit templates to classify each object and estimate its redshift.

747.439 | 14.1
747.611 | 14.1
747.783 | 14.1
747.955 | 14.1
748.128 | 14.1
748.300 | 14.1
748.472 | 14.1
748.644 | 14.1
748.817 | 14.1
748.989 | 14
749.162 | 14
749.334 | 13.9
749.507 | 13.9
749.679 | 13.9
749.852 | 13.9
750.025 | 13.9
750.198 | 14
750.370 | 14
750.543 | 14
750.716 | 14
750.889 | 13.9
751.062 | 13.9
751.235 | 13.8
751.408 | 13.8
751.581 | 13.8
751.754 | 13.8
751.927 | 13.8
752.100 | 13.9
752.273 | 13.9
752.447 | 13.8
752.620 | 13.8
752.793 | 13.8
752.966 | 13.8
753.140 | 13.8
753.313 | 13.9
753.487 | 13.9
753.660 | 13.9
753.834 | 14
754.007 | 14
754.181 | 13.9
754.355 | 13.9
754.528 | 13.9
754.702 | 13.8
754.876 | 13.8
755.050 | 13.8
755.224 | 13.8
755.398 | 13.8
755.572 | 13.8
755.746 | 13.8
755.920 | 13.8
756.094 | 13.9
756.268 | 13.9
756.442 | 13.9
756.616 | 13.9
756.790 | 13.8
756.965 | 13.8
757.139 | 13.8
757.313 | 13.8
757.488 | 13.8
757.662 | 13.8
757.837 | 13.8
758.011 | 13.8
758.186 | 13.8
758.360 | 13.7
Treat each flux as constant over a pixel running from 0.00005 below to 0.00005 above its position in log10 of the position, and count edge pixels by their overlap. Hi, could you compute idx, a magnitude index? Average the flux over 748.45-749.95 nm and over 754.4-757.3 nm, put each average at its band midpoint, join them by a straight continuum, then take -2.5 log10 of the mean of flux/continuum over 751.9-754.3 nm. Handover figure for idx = 0.00 mag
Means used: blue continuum 14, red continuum 13.8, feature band 13.9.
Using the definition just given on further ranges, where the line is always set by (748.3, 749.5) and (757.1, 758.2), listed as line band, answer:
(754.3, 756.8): 0.00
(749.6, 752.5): 0.01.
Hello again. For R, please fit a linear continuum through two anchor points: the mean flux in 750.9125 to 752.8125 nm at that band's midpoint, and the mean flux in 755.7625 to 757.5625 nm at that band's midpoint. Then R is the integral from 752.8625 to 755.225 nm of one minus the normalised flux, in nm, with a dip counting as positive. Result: -0.01 nm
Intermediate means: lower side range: 13.8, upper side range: 13.8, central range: 13.9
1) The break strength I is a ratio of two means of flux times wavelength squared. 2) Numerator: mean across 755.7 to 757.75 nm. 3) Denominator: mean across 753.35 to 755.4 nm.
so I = 1.0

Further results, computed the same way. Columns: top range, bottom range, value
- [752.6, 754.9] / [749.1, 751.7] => 1.01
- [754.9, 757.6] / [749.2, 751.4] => 1.01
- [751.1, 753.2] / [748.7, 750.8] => 1.00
